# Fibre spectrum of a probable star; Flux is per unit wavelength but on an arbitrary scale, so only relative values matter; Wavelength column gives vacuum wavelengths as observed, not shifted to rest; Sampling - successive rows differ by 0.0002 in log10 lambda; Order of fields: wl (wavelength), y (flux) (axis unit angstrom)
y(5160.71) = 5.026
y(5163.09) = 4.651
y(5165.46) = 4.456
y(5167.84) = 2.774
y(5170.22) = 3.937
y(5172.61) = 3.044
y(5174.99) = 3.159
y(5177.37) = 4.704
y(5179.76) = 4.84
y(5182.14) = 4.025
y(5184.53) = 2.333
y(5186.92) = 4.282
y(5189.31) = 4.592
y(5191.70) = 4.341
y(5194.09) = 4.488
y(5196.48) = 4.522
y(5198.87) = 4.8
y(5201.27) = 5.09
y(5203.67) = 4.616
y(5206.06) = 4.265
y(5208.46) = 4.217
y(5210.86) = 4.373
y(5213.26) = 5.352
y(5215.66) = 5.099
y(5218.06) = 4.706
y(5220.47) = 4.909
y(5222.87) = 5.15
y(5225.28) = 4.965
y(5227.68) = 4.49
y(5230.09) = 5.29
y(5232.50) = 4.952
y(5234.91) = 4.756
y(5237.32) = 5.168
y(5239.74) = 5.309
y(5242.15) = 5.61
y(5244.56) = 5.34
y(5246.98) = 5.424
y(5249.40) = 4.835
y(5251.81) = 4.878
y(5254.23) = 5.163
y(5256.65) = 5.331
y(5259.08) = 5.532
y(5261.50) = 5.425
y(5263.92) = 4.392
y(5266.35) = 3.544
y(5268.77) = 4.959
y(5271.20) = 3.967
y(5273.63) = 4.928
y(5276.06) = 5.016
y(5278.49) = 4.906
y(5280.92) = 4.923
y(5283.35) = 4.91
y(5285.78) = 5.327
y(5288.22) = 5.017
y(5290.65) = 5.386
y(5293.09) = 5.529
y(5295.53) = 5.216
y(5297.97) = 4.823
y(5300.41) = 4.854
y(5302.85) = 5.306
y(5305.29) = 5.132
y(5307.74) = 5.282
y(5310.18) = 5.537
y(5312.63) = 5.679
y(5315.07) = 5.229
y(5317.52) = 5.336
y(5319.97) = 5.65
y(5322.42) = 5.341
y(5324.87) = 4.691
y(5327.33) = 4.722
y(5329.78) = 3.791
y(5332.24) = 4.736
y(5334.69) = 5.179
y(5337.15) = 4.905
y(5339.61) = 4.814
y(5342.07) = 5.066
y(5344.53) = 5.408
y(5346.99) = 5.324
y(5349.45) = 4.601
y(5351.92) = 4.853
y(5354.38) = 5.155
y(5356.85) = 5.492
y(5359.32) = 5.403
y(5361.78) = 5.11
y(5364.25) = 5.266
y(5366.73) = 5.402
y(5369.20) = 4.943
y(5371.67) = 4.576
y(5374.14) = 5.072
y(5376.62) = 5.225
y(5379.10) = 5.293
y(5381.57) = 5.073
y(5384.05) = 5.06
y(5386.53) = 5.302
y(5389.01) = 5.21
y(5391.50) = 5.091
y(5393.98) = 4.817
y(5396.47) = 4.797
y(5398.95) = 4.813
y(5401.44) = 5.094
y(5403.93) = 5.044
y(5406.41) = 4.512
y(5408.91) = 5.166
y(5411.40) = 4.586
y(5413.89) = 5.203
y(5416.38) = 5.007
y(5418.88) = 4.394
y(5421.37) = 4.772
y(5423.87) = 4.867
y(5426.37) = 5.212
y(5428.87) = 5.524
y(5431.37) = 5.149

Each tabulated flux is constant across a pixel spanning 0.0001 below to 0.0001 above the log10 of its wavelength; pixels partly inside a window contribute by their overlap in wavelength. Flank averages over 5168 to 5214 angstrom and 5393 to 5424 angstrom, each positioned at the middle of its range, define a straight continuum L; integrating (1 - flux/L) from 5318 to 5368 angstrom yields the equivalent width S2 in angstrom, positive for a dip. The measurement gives -4.17 angstrom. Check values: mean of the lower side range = 4.22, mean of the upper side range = 4.85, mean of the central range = 5.05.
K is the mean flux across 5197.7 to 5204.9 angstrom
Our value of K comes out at 4.83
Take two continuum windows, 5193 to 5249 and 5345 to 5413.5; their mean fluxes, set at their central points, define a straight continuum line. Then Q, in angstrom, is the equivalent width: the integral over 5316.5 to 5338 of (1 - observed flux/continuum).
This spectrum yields 0.3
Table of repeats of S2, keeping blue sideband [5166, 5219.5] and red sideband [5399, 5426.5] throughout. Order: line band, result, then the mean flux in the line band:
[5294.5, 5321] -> -4.0 angstrom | 5.28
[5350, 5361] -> -1.1 angstrom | 5.18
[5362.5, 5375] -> -0.8 angstrom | 5.05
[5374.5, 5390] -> -1.3 angstrom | 5.19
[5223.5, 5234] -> -1.4 angstrom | 4.93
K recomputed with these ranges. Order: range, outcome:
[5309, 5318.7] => 5.45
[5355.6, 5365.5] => 5.31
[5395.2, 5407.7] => 4.85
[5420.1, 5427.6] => 4.95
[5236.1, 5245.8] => 5.35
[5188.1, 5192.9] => 4.47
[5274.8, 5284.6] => 4.94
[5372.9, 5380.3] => 5.19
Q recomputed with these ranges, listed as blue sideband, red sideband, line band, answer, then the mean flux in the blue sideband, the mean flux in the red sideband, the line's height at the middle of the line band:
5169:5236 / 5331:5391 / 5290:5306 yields -1.1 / 4.48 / 5.1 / 4.85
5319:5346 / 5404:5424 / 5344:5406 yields -2.6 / 4.93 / 4.83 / 4.88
